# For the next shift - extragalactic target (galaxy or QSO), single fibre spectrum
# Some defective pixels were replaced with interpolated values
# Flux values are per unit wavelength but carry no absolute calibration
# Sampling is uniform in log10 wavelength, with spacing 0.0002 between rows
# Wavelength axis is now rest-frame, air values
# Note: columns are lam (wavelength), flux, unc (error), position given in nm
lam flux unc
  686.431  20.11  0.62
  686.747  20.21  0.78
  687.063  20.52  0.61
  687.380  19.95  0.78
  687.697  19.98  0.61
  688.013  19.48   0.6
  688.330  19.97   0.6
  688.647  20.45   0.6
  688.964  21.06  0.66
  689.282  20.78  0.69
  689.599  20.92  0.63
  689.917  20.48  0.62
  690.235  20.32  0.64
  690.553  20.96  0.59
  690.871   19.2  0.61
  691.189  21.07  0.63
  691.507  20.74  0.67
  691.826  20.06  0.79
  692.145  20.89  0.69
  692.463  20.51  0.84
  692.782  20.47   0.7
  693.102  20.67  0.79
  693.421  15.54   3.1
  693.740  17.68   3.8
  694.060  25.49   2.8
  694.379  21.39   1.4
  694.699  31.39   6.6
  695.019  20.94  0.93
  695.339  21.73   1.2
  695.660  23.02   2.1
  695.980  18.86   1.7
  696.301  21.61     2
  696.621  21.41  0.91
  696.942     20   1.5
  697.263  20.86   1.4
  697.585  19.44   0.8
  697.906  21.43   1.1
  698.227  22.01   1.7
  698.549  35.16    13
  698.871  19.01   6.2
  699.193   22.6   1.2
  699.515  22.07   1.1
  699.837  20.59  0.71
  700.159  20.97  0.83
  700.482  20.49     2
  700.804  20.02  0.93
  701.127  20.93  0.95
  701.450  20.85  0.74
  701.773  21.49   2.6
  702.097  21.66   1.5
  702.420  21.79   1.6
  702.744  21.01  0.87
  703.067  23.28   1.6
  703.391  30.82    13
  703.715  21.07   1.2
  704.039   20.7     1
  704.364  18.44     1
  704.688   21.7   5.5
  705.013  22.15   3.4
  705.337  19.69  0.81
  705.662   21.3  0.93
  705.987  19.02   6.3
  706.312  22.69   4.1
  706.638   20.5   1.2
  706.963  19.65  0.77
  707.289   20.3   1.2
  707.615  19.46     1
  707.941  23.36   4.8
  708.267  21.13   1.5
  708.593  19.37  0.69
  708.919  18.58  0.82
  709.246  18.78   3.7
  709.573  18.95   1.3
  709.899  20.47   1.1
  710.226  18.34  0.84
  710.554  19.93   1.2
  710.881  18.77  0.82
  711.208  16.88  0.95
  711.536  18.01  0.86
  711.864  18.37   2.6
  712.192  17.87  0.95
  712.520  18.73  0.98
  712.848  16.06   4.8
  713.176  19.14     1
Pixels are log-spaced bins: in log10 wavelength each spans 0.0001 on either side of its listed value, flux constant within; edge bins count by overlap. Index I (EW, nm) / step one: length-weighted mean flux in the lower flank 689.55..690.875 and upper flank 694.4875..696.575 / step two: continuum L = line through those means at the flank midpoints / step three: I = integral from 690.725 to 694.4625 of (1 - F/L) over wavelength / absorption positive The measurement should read 0.211 nm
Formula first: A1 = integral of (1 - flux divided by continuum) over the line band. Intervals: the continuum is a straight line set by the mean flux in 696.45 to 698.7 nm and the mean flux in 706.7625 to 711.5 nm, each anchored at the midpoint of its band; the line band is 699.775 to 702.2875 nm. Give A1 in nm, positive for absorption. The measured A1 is 0.11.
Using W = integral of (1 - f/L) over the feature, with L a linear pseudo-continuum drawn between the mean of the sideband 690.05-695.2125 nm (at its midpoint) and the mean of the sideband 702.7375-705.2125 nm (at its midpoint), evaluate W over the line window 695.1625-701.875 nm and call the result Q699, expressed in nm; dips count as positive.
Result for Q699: 0.04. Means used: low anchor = 21.1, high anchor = 22.4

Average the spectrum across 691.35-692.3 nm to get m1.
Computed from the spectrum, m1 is 20.5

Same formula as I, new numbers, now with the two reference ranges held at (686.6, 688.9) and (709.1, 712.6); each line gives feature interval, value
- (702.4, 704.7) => -0.40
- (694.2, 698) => -0.44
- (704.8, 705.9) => -0.11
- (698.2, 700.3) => -0.42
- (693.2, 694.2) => 0.01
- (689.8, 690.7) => -0.03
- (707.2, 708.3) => -0.13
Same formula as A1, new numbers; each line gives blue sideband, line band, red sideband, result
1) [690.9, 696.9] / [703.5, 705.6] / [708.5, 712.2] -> -0.14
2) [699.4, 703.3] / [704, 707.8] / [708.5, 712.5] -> -0.08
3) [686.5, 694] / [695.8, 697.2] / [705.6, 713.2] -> -0.04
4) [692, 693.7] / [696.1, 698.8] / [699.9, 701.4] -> -0.32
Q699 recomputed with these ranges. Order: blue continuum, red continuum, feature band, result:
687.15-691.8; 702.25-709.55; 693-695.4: -0.15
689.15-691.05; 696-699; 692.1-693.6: 0.11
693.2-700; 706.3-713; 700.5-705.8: -0.26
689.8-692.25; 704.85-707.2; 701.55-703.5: -0.23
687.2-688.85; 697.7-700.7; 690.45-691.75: 0.02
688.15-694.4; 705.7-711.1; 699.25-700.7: -0.07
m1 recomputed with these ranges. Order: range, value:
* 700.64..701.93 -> 20.8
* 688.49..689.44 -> 20.8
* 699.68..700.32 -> 20.8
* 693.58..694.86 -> 24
